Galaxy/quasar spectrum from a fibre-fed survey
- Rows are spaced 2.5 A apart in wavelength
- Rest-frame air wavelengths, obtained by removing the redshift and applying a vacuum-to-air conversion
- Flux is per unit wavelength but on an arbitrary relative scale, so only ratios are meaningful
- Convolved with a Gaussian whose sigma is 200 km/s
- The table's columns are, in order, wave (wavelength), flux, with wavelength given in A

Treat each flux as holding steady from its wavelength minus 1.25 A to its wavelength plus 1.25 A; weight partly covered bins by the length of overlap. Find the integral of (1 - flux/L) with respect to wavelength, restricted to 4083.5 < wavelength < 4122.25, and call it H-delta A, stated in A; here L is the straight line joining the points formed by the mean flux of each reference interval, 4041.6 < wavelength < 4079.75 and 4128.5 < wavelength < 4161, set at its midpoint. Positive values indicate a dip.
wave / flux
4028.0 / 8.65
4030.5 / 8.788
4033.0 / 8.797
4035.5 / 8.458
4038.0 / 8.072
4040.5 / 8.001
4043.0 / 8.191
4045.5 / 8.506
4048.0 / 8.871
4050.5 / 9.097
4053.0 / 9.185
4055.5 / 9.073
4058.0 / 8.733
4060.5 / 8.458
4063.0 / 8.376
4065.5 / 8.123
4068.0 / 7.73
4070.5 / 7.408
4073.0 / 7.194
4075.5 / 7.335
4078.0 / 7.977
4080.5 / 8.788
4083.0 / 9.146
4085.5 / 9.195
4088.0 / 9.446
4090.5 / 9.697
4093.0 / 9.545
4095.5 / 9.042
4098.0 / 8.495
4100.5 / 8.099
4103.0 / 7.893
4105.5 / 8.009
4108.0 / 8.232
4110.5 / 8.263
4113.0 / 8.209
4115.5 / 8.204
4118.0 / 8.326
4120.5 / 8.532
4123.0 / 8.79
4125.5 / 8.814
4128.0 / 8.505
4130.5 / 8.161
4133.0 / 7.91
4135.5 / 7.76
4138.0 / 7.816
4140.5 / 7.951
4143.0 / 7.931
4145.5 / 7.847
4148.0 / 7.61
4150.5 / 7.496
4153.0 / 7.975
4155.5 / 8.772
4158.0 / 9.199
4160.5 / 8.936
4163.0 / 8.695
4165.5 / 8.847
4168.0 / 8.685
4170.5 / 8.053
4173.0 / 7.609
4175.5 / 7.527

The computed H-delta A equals -2.0 A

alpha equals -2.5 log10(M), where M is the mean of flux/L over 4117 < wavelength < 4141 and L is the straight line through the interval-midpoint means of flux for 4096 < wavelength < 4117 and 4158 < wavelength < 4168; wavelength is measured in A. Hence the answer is 0.026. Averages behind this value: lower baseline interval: 8.21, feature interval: 8.27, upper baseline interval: 8.86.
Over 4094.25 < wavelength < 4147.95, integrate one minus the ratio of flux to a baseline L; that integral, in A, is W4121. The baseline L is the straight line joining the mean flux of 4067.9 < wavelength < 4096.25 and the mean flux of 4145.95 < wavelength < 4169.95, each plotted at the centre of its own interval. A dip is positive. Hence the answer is 1.80 A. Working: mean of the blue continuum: 8.57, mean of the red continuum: 8.44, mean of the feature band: 8.21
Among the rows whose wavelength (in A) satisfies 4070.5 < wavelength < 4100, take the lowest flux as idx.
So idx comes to 7.194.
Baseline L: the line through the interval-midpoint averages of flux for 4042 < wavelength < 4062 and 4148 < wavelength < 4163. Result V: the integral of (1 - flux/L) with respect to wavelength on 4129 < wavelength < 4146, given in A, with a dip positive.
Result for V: 1.1 A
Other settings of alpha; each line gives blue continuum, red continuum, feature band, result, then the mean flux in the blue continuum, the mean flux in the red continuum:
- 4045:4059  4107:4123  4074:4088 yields 0.01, 8.94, 8.33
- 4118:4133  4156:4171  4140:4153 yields 0.11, 8.49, 8.77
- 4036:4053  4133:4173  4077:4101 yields -0.07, 8.51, 8.21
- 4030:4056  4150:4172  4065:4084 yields 0.09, 8.62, 8.54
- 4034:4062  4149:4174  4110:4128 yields 0.00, 8.6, 8.43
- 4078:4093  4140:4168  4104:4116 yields 0.09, 9.17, 8.32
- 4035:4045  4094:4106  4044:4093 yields -0.04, 8.18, 8.35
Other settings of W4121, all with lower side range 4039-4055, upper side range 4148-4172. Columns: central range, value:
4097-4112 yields 0.7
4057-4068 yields 0.4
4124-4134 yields 0.2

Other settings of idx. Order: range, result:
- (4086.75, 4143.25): 7.76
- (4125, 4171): 7.496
